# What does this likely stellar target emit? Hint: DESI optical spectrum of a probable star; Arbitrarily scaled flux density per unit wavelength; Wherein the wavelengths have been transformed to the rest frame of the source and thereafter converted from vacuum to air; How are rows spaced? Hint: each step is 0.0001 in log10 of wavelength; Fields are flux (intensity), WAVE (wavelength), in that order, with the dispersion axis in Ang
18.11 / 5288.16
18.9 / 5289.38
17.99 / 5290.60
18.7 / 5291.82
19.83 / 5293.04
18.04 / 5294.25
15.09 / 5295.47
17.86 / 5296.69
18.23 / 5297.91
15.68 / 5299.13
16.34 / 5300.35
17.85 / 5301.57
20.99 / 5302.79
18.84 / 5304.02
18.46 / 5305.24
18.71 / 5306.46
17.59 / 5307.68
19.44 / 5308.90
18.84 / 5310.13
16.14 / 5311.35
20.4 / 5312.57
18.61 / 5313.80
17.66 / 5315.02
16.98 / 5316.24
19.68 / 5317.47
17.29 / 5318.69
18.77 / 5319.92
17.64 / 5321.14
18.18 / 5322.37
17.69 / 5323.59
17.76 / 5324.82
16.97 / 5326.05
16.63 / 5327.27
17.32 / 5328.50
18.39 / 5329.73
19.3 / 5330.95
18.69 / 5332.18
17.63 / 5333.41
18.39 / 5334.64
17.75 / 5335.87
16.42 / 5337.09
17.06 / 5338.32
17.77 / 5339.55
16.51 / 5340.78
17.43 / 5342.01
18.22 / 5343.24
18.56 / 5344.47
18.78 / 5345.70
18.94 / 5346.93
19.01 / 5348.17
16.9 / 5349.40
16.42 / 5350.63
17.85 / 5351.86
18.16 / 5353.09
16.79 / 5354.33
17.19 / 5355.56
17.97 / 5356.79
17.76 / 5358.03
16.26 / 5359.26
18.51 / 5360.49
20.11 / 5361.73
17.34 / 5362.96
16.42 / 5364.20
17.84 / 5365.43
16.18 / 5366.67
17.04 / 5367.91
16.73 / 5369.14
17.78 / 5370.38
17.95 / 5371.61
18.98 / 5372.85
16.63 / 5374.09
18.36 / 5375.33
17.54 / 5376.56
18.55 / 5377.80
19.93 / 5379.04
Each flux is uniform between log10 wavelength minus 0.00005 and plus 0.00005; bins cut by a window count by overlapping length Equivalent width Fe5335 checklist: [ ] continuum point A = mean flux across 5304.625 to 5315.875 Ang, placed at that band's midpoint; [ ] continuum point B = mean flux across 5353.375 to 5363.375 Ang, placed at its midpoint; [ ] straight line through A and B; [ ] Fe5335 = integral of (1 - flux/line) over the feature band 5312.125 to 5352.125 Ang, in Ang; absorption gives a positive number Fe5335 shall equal 0.4 Ang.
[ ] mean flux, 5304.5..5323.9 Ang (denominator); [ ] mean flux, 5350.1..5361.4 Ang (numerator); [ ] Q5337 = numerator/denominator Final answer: 1.0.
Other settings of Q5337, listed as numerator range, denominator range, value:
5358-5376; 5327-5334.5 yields 0.97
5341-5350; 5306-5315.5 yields 0.99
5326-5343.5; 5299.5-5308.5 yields 0.96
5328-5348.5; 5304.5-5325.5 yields 0.99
